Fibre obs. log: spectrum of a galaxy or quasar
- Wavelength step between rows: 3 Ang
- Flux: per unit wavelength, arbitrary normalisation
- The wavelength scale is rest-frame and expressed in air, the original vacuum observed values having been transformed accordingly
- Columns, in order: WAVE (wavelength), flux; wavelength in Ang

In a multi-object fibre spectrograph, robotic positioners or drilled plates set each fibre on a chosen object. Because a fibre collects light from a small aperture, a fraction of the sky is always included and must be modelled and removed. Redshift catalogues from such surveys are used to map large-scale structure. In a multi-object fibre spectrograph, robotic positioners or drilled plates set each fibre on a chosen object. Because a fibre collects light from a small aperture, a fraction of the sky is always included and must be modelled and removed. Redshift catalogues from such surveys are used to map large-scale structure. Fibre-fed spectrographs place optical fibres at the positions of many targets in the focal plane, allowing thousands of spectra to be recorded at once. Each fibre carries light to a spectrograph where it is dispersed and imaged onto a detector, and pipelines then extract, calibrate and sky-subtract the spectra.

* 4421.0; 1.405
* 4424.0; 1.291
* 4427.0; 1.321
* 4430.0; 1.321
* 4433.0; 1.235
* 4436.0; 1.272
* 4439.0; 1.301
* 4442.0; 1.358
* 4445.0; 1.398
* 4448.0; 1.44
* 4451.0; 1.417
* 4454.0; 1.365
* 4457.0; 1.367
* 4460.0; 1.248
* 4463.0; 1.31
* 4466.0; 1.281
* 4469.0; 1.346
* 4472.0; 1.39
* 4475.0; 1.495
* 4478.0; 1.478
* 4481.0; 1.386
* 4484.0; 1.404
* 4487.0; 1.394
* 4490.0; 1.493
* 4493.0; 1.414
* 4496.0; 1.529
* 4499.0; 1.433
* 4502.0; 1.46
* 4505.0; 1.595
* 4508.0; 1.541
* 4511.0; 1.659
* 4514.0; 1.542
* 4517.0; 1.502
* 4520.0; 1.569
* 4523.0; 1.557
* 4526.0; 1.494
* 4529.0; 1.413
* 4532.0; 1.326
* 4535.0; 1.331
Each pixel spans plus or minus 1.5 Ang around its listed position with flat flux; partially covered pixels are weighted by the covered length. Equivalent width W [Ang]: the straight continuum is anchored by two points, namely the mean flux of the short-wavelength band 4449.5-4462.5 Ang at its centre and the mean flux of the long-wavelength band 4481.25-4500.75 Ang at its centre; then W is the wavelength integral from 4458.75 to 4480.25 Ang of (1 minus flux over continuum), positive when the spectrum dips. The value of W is 0.3 Ang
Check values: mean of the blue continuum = 1.35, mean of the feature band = 1.37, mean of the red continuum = 1.44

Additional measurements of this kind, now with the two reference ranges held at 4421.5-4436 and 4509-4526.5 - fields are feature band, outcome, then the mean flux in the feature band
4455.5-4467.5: 0.8 Ang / 1.3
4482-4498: 0.3 Ang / 1.44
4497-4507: 0.1 Ang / 1.5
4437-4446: -0.1 Ang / 1.35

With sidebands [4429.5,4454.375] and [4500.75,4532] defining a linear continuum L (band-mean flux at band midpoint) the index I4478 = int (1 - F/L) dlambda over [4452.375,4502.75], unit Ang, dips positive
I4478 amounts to 1.1 Ang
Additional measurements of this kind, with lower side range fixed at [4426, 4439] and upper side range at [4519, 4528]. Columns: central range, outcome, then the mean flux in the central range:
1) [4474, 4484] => -0.2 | 1.44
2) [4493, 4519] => -0.7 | 1.53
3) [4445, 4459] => -0.6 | 1.39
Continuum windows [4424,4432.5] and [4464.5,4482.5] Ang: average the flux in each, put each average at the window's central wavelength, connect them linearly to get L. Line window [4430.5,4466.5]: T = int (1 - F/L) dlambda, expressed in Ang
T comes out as 0.32 Ang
